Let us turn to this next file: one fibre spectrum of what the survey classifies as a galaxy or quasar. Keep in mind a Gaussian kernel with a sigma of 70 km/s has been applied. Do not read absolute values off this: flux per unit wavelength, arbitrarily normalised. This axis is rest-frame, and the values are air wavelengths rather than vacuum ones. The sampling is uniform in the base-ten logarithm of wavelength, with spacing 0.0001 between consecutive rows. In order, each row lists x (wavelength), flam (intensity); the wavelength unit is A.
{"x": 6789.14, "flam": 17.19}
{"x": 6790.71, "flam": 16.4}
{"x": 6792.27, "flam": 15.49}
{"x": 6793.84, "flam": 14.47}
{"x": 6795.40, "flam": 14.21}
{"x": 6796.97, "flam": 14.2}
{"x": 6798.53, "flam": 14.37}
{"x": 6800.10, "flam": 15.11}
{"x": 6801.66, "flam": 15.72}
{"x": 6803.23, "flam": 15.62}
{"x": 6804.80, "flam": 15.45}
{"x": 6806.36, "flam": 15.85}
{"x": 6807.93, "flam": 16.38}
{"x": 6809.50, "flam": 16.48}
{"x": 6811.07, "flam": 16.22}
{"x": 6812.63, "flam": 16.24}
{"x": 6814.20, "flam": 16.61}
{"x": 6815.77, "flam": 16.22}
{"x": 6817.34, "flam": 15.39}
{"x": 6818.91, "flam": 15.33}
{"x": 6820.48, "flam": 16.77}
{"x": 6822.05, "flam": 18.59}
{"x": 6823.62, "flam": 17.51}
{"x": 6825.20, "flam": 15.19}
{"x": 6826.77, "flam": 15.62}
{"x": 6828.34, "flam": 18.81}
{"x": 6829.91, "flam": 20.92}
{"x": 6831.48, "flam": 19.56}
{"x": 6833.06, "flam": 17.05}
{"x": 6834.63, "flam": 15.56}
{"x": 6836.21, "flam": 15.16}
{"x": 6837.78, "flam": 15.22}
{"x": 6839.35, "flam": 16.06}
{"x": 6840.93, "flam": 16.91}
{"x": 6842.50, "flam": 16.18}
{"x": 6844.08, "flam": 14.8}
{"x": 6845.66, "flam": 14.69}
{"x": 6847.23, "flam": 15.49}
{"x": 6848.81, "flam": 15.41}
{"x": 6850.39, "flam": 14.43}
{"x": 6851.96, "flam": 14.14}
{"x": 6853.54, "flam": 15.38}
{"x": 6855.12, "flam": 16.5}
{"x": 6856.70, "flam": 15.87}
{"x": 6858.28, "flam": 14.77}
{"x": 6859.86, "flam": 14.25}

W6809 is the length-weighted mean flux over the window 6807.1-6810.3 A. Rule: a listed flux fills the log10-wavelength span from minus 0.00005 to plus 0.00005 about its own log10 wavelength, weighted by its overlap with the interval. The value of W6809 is 16.4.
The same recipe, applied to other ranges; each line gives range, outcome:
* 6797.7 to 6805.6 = 15.3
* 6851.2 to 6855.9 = 15.3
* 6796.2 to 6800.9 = 14.6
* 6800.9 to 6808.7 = 15.8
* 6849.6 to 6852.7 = 14.3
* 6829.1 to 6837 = 17.7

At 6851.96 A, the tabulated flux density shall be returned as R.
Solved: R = 14.14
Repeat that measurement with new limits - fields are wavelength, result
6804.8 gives 15.45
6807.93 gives 16.38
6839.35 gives 16.06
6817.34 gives 15.39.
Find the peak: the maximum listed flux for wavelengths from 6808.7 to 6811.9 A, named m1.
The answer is 16.48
